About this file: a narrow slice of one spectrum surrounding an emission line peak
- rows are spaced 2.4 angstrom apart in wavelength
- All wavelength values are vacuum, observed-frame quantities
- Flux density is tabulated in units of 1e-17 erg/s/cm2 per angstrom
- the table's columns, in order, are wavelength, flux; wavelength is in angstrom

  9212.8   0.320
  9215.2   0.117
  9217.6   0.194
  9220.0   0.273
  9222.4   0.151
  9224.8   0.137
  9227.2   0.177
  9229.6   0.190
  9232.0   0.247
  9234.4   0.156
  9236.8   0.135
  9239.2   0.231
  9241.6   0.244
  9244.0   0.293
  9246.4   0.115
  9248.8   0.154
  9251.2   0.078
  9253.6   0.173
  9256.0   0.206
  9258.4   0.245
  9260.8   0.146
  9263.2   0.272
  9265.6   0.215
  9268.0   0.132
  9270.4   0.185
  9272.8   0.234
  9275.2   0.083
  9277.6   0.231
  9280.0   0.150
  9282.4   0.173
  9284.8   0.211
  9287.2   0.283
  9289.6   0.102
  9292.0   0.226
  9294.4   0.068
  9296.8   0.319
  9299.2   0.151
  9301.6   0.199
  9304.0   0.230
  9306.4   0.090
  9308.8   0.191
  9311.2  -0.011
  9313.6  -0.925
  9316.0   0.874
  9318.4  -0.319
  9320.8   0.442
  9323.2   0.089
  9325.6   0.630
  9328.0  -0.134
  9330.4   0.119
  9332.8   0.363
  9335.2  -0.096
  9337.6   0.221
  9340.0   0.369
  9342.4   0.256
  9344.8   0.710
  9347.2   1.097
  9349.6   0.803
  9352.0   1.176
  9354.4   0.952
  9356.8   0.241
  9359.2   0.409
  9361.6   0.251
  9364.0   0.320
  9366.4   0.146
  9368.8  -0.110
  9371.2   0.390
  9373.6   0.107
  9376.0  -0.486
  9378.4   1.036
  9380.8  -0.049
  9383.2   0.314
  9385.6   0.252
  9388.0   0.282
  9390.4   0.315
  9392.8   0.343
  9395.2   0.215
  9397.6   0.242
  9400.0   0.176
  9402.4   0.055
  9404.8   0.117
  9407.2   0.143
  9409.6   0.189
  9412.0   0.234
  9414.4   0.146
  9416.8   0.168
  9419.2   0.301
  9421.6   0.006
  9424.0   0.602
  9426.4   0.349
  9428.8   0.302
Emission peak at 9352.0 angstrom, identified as H-beta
